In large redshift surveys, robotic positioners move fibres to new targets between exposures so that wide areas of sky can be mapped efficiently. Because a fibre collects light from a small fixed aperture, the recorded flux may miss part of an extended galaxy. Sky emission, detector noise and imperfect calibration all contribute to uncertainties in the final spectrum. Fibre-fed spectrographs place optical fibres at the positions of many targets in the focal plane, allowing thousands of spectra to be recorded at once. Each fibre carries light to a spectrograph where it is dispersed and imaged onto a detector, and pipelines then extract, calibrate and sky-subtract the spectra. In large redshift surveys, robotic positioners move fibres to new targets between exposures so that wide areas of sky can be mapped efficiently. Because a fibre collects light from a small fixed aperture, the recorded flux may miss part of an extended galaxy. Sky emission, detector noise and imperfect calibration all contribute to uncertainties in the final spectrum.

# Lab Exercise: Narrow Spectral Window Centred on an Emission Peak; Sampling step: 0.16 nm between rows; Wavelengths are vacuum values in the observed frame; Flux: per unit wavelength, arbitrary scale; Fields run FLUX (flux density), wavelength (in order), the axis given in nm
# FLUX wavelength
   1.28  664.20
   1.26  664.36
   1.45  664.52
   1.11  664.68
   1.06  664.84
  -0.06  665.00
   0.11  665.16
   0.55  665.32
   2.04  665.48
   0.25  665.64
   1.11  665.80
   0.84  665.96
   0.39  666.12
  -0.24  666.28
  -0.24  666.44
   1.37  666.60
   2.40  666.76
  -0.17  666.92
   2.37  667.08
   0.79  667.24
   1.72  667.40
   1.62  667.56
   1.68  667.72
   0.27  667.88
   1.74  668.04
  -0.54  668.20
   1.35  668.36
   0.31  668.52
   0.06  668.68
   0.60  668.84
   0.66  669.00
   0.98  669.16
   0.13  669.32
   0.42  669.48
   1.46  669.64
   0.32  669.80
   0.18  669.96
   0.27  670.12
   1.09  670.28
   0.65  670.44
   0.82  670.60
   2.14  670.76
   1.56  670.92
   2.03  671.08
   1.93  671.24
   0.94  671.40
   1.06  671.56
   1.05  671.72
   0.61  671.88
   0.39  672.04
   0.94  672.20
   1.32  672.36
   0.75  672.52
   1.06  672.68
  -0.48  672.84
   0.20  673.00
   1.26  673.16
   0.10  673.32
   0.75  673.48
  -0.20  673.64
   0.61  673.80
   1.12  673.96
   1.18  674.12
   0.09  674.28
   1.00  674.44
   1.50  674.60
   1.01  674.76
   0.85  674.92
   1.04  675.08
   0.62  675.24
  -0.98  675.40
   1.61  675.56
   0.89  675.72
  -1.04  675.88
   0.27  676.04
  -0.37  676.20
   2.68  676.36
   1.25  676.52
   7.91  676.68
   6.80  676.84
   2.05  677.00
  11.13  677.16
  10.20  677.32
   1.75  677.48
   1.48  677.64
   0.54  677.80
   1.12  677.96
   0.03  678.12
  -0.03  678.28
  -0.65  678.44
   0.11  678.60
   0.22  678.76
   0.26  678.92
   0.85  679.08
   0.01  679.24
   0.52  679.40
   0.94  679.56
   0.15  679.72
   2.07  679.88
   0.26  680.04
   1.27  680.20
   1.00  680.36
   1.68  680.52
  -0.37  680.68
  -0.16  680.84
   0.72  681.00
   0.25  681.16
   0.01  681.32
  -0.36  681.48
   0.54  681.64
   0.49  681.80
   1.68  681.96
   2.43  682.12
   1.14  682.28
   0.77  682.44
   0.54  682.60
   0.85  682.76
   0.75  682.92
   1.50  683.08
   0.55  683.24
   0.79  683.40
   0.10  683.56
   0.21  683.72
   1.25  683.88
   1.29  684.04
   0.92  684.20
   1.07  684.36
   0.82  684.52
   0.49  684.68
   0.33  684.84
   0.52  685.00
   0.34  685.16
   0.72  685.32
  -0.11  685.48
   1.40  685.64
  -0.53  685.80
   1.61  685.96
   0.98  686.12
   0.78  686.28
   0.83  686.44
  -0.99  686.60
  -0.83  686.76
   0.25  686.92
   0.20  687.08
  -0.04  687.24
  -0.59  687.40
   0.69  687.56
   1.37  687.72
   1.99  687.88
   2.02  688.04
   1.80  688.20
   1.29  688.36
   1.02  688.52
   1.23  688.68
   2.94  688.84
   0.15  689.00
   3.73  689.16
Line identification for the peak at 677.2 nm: [O II] 3727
